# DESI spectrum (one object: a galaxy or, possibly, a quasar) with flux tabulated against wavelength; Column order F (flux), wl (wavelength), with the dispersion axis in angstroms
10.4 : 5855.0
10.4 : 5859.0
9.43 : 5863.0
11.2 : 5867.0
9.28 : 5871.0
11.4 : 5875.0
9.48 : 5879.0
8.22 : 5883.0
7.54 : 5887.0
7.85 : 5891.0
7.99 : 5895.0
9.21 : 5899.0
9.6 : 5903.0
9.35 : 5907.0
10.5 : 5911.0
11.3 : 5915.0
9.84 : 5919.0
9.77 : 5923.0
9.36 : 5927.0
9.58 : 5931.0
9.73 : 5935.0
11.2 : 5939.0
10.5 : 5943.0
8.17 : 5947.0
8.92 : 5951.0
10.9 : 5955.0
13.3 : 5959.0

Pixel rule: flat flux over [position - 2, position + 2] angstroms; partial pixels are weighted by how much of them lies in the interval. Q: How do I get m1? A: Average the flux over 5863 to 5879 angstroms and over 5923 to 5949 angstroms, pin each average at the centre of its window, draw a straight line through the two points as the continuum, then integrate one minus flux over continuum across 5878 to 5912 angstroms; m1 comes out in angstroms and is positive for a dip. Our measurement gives 4.4 angstroms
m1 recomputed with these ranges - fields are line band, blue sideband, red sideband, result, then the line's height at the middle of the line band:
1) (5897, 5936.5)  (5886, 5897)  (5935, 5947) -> -3.6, 9.04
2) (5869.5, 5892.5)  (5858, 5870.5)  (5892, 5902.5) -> 1.2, 9.43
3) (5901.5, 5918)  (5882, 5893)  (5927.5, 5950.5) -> -2.9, 8.66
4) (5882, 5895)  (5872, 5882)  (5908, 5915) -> 3.0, 10.3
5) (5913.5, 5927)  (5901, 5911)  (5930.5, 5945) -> -0.2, 9.97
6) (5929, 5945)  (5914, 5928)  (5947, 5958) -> -0.5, 9.96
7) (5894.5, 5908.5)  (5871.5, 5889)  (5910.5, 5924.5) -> 1.0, 9.85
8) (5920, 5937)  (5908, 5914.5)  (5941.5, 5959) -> 1.1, 10.3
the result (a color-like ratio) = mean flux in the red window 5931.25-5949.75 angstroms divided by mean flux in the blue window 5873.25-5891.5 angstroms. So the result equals 1.10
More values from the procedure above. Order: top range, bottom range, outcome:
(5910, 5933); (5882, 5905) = 1.19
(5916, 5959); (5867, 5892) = 1.09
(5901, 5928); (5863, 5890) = 1.06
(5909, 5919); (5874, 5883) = 1.09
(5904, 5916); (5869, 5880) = 1.01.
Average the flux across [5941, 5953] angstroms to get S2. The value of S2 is 9.2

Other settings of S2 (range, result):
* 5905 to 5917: 10.4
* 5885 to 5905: 8.44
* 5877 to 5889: 8.41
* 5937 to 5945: 10.8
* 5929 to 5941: 10.2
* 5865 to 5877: 10.6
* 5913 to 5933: 9.97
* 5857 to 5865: 9.91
